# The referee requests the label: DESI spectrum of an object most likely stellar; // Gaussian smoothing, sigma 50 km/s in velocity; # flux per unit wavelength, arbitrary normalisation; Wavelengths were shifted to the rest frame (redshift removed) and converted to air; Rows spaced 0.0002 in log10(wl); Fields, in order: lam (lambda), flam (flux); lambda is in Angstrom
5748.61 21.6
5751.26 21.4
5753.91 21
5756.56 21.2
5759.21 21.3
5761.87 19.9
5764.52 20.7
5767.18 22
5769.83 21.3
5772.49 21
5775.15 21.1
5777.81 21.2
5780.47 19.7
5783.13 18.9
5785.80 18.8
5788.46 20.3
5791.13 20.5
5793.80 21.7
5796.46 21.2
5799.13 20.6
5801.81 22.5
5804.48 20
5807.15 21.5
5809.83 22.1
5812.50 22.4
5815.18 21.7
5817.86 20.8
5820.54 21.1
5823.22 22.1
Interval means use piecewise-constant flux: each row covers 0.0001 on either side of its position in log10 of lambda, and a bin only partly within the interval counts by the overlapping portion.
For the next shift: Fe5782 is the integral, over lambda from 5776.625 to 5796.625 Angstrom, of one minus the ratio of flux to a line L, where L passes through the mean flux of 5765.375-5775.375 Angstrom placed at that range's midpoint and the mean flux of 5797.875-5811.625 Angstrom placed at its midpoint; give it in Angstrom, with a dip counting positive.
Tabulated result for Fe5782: 1.1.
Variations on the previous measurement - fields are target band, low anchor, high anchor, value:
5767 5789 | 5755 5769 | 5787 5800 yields 0.6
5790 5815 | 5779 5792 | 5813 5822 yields -1.1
